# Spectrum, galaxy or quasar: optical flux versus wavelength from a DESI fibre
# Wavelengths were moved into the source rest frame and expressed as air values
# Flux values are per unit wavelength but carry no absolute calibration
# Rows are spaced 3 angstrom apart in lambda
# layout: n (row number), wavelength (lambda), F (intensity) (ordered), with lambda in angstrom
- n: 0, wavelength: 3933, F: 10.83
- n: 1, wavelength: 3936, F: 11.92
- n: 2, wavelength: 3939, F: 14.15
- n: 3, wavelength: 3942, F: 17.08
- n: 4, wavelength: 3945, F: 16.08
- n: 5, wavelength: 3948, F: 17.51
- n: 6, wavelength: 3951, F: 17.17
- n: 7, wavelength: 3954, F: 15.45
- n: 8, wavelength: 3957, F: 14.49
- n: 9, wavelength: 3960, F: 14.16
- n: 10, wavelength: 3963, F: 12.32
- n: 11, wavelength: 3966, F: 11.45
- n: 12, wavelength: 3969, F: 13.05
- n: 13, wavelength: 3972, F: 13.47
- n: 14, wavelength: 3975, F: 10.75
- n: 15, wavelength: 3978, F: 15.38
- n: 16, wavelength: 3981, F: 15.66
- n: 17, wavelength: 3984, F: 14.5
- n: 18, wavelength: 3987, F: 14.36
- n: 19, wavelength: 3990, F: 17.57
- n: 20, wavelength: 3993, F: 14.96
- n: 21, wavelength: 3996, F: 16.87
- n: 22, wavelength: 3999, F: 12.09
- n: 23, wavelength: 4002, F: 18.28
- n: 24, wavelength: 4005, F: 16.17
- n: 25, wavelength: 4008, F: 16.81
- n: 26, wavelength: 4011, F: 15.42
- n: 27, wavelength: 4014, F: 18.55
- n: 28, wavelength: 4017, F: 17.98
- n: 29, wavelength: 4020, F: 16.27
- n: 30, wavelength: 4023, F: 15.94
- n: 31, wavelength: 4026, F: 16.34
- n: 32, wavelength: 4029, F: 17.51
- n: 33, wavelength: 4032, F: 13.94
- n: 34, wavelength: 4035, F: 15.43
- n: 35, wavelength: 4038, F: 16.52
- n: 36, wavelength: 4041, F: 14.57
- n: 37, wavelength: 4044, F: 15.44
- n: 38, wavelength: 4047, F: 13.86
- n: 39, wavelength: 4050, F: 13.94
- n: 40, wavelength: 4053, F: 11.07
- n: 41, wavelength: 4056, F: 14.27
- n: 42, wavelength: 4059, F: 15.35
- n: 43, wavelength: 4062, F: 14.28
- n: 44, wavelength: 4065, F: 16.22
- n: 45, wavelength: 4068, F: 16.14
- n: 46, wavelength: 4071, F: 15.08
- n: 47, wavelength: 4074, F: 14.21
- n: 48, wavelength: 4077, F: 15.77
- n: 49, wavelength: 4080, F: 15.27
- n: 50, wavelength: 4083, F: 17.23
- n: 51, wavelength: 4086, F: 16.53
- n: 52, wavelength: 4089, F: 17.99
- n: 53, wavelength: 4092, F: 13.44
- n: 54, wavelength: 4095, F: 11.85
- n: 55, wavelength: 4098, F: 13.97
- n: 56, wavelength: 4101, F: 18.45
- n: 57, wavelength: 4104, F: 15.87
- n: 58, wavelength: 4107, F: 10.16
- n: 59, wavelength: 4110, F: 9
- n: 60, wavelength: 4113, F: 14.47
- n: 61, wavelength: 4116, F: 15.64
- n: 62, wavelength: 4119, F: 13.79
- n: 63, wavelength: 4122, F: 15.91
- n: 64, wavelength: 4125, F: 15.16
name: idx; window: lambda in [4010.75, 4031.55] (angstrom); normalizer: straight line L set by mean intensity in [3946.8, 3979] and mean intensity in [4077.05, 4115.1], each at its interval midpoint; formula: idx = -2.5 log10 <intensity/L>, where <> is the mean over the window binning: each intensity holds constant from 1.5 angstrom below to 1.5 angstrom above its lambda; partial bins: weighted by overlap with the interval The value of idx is -0.18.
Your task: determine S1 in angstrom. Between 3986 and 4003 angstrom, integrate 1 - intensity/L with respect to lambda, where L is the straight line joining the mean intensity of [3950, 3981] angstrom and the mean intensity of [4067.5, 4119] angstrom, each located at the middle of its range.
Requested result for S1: -2.0 angstrom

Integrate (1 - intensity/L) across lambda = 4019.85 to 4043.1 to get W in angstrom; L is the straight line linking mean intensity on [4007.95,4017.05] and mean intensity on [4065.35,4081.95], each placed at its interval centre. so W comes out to 1.14 angstrom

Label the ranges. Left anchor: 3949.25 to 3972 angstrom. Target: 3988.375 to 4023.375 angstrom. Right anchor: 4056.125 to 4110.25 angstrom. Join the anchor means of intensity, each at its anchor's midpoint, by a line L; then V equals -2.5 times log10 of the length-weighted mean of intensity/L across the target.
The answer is -0.15 mag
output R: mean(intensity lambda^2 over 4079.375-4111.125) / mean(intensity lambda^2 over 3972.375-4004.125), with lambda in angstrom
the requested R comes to 1.02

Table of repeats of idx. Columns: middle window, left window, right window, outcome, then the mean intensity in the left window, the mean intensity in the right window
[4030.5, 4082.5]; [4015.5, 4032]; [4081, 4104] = 0.09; 16.5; 15.6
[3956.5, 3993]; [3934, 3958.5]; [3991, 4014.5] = 0.13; 15.4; 16.1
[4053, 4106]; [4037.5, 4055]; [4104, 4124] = -0.11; 14.1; 13.4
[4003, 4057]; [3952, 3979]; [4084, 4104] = -0.08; 13.4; 15.5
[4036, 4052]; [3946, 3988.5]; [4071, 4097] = 0.01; 14.3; 15.2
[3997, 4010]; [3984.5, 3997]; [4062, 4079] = -0.01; 15.8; 15.4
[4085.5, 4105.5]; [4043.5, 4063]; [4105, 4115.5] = -0.23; 14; 11.9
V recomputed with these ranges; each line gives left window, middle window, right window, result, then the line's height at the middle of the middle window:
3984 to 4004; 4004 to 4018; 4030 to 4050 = -0.109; 15.4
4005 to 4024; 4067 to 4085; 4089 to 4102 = -0.031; 15.2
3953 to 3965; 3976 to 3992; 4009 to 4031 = -0.015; 15.1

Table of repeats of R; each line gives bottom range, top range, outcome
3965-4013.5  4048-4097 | 1.04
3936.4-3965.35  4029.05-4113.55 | 1.03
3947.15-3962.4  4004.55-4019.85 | 1.13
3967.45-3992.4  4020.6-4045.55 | 1.12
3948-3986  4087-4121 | 1.07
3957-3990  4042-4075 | 1.10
